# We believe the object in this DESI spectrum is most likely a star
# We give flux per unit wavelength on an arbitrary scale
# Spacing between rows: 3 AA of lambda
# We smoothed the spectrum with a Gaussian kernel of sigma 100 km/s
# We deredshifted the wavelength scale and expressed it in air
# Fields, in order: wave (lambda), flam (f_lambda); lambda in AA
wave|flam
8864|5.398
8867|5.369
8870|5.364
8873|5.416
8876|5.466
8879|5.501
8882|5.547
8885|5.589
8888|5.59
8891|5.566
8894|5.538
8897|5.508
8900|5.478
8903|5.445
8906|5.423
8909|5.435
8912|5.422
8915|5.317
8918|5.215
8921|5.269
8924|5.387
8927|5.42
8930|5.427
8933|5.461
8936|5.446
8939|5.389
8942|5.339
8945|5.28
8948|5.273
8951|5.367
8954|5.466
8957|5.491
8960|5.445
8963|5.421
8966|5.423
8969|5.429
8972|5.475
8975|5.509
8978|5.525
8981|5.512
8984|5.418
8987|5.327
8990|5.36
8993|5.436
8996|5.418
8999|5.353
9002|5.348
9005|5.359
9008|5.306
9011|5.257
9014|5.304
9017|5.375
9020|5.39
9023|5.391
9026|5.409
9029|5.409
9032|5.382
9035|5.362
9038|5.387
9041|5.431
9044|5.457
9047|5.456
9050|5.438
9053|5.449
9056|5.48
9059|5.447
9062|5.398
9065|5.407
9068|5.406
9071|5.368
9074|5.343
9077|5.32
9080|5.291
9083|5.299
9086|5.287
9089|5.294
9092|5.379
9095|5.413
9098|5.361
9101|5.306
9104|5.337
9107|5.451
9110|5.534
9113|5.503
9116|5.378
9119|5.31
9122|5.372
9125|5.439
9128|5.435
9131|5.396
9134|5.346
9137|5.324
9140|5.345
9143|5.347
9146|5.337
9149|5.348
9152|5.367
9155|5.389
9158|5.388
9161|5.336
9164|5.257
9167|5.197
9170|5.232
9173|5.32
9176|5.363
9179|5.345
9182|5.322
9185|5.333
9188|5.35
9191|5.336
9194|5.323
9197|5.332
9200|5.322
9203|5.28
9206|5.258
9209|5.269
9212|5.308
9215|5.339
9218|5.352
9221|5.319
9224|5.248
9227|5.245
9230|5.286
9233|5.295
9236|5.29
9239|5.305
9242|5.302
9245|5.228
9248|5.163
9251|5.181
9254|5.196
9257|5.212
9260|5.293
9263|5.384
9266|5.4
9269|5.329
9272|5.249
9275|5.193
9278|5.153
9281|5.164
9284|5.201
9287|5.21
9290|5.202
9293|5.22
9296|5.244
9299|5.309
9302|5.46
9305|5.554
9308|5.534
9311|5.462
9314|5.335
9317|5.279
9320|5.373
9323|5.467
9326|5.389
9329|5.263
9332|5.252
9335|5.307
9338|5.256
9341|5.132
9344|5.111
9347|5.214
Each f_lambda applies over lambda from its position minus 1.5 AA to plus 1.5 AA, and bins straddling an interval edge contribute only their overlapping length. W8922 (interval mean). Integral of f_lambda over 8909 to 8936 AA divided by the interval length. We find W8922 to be 5.37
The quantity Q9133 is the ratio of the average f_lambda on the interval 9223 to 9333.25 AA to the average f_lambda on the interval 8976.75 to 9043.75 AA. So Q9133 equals 1.0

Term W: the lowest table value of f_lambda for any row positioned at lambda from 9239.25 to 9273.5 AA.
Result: 5.163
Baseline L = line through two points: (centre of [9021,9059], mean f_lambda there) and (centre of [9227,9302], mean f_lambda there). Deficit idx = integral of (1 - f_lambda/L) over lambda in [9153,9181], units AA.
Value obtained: 0.1 AA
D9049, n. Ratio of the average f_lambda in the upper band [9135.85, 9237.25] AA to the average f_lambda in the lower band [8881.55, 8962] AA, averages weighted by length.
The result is 0.98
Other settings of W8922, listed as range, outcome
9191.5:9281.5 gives 5.28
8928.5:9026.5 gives 5.4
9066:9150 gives 5.37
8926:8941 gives 5.43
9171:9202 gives 5.33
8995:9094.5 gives 5.38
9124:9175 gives 5.34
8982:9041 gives 5.37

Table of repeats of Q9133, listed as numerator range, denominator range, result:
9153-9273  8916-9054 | 0.98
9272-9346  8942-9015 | 0.98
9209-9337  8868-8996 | 0.98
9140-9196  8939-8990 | 0.98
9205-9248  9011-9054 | 0.98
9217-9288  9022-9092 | 0.98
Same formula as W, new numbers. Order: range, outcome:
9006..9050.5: 5.257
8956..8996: 5.327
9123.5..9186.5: 5.197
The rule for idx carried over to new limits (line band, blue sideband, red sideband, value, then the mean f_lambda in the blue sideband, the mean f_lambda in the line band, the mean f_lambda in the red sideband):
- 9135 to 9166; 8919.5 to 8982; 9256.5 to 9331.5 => 0.1 AA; 5.42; 5.34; 5.32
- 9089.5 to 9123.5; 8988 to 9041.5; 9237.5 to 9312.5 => -0.3 AA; 5.37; 5.39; 5.29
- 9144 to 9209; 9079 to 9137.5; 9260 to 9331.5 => 0.4 AA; 5.37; 5.32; 5.32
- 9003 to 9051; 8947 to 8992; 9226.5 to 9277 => 0.1 AA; 5.43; 5.38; 5.27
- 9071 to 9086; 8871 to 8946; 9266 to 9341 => 0.2 AA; 5.44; 5.32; 5.31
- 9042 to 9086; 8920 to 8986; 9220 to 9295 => -0.3 AA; 5.42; 5.39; 5.25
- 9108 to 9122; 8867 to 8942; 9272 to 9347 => -0.2 AA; 5.44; 5.43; 5.29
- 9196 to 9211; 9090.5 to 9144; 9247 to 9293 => 0.0 AA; 5.39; 5.29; 5.24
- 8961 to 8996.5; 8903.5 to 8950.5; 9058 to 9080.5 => -0.4 AA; 5.37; 5.44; 5.37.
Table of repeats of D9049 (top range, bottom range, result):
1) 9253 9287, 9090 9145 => 0.97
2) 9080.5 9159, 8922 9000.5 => 0.99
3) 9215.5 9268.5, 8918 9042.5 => 0.98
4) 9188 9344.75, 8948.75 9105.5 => 0.98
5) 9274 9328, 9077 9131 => 0.99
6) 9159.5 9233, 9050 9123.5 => 0.99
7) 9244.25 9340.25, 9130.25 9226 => 0.99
